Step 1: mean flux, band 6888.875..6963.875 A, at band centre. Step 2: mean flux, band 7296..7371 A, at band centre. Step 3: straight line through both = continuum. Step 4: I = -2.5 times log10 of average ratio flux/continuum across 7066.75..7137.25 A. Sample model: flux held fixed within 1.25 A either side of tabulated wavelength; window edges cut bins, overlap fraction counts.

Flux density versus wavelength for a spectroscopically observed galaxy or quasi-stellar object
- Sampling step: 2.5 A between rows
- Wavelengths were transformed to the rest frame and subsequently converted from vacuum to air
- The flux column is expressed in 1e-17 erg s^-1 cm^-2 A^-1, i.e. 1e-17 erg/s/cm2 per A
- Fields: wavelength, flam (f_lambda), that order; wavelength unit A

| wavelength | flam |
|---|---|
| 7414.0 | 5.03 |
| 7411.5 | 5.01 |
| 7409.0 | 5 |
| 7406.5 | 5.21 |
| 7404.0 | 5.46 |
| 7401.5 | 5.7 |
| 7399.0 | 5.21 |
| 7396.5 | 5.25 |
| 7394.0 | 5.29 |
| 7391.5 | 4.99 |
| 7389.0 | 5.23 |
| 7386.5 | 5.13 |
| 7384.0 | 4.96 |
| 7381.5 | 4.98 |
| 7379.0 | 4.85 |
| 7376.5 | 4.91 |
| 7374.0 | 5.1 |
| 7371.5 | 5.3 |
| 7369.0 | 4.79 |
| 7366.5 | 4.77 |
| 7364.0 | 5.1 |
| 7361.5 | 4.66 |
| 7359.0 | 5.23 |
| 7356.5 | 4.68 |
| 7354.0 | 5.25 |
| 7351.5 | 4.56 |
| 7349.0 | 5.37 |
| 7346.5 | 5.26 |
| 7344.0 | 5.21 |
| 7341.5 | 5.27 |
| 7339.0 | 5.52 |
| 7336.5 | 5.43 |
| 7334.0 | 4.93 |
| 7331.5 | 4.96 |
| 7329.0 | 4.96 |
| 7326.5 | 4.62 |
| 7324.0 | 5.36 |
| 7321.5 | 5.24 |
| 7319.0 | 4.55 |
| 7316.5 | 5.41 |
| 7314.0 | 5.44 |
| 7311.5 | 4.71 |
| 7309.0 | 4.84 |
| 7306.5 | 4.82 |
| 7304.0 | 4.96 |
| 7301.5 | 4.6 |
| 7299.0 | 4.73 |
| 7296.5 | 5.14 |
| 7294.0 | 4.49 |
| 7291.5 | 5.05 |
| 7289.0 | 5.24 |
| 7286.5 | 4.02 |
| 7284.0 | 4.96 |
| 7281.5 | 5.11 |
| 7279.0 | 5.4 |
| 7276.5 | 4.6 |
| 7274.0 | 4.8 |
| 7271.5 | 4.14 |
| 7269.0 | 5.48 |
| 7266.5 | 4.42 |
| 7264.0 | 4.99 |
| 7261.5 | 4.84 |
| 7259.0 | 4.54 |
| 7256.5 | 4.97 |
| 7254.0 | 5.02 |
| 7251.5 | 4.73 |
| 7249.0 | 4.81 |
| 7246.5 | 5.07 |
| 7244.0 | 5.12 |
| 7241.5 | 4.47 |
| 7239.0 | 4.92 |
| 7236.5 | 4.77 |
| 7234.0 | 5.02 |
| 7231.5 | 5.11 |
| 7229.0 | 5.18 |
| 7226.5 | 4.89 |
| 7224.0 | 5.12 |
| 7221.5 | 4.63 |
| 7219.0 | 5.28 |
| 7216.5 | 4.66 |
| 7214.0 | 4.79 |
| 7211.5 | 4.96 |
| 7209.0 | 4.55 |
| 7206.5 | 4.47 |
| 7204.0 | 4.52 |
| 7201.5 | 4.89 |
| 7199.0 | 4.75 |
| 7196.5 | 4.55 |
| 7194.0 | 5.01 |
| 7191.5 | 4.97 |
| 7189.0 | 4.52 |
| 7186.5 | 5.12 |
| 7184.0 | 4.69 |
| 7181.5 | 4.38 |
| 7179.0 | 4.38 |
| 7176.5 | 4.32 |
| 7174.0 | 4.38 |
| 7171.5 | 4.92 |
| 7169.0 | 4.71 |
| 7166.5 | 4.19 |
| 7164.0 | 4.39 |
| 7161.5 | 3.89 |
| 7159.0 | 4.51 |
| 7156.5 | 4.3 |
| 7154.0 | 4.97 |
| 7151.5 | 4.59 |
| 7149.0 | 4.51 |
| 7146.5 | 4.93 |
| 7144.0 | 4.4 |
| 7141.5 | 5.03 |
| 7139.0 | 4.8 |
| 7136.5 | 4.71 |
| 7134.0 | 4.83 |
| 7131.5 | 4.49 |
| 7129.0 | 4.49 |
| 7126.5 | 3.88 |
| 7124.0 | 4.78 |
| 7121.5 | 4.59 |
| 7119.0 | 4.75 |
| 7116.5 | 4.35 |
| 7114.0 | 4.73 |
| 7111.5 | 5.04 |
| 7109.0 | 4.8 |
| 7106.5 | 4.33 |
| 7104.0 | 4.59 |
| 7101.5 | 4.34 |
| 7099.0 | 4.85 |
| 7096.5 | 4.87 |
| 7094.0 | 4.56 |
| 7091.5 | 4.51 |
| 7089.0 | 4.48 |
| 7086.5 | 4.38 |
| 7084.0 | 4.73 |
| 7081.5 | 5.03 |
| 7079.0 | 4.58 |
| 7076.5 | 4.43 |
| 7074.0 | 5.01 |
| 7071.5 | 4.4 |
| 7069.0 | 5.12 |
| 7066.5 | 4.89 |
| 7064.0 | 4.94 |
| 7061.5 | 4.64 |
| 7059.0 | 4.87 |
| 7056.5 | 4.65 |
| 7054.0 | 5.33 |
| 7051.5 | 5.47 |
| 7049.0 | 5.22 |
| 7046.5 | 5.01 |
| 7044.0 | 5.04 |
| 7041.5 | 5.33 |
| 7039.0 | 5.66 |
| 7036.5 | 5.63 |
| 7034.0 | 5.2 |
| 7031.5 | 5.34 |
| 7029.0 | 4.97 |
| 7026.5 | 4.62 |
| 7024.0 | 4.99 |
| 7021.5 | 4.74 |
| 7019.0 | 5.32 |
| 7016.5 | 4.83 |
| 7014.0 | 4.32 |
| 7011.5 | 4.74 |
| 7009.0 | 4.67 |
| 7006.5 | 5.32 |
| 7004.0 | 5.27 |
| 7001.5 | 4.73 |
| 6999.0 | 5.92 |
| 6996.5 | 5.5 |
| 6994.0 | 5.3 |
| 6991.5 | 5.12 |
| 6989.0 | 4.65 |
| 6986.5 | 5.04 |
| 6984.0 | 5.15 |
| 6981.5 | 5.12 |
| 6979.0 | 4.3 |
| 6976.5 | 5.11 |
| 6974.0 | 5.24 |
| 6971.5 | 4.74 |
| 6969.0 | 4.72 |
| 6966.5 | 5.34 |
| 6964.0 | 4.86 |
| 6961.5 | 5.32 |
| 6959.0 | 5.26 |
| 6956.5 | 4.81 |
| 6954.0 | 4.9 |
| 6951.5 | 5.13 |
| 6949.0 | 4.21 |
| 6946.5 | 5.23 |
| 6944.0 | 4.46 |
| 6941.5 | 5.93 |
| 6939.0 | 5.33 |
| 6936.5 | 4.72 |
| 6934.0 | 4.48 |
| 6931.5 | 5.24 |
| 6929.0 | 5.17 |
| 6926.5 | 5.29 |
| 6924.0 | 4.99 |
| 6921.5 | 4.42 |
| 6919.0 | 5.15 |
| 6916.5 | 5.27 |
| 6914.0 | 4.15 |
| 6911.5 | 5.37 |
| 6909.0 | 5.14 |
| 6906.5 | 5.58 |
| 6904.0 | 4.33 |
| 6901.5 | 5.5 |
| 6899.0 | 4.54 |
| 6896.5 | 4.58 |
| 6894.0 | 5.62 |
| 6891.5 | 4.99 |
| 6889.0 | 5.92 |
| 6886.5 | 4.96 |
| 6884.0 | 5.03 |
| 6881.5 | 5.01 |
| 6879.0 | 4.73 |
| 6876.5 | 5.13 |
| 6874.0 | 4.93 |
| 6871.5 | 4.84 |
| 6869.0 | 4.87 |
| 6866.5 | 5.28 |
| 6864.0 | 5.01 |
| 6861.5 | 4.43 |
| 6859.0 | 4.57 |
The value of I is 0.09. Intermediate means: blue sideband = 5.02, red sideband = 5.01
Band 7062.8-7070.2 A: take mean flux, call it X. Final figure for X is 4.98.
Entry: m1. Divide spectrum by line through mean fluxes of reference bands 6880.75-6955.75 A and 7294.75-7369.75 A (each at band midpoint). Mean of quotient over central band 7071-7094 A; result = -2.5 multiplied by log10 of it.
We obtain 0.09 mag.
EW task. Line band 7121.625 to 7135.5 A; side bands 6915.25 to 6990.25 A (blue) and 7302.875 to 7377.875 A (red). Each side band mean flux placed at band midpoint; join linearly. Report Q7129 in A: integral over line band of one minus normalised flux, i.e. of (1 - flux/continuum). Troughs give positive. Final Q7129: 1.4 A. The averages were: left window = 4.99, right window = 5.04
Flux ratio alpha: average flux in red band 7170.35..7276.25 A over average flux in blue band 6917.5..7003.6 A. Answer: 1.0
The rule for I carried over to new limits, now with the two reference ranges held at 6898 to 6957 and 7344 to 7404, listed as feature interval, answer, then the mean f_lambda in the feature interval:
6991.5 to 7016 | -0.02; 5.08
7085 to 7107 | 0.10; 4.55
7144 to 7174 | 0.11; 4.53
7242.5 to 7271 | 0.04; 4.88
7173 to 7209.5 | 0.09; 4.64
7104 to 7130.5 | 0.10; 4.57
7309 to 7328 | 0.01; 5.03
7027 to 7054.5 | -0.06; 5.27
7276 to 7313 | 0.05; 4.85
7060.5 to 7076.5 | 0.05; 4.8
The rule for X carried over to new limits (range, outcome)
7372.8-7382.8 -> 4.96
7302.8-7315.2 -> 4.95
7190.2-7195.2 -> 4.99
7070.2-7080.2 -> 4.61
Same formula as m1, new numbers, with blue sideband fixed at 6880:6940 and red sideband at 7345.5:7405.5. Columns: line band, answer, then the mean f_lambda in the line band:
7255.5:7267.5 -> 0.070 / 4.75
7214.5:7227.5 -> 0.034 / 4.91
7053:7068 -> 0.036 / 4.88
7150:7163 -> 0.139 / 4.45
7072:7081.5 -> 0.078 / 4.7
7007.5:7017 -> 0.090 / 4.64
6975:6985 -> 0.025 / 4.92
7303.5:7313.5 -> 0.045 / 4.87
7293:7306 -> 0.062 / 4.79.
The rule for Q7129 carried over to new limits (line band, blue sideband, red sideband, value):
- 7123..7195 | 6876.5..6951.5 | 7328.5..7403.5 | 6.7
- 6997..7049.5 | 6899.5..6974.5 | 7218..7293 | -1.3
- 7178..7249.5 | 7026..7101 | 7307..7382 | 2.4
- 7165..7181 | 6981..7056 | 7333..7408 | 2.0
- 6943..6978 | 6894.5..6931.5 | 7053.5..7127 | -0.3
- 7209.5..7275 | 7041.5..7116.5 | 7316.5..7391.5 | 0.9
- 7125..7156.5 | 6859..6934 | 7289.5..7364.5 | 2.4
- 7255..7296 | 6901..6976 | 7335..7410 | 2.2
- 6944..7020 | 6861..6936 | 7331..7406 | 0.4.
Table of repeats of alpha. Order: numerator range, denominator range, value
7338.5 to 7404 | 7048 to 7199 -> 1.09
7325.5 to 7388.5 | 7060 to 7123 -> 1.08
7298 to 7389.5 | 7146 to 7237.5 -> 1.07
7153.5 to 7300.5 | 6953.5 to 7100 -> 0.96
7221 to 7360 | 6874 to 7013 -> 0.98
